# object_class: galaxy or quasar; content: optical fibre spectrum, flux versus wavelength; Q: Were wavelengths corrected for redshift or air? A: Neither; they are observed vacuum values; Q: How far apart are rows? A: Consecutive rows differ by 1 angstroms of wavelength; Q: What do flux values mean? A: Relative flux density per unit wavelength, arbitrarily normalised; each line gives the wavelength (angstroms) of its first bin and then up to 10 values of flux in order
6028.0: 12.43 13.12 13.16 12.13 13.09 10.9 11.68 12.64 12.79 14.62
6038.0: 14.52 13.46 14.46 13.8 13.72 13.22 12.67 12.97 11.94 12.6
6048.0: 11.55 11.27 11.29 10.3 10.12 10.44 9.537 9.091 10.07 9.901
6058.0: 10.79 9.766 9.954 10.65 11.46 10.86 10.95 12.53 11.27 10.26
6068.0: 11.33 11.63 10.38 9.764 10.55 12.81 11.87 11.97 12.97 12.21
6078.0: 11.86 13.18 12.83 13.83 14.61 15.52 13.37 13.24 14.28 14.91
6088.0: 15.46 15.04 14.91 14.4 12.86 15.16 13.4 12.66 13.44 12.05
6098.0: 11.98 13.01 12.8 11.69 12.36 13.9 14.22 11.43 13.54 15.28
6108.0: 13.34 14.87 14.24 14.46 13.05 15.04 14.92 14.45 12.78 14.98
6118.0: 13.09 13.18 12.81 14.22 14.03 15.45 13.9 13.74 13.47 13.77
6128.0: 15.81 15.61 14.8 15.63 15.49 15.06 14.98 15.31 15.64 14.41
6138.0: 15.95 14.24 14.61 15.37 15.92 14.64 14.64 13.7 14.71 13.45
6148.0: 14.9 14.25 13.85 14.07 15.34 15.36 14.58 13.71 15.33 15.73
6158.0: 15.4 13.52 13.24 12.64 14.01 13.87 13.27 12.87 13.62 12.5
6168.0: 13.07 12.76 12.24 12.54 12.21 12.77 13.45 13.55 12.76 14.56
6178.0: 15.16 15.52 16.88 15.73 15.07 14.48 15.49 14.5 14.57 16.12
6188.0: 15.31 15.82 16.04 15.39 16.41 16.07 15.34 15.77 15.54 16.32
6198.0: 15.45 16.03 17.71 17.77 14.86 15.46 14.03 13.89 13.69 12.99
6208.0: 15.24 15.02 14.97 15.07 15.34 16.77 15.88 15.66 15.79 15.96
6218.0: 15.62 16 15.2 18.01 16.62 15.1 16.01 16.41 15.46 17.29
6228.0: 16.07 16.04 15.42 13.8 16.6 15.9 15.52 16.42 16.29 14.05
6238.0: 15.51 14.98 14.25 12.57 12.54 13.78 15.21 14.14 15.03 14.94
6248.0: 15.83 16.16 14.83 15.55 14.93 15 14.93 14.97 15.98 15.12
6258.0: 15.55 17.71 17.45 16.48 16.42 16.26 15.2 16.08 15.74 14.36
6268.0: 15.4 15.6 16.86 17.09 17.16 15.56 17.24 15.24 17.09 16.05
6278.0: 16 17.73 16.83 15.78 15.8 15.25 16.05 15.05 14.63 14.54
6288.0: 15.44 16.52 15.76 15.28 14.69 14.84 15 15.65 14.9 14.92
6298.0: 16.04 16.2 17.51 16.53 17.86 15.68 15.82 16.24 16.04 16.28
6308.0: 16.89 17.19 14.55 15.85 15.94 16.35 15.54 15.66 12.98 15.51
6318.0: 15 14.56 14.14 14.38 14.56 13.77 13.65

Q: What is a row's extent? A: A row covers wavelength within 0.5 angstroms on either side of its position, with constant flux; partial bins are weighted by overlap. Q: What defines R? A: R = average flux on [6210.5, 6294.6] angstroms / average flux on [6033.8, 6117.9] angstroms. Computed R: 1.24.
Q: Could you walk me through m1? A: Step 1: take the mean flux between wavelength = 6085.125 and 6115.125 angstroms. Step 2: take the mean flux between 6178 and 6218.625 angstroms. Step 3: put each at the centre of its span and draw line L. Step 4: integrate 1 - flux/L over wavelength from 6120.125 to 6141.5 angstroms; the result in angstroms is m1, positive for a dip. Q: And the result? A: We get -0.7 angstroms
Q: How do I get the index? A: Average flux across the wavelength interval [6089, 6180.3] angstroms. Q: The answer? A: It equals 14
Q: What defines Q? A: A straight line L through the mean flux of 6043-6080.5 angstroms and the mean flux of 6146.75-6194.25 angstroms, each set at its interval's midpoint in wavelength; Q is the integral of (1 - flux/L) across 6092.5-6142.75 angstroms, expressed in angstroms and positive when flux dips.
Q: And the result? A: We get -4.9 angstroms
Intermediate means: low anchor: 11.3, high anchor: 14.4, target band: 14.1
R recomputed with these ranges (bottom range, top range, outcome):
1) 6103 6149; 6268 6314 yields 1.11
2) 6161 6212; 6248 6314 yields 1.08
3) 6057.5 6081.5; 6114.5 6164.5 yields 1.26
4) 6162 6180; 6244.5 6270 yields 1.16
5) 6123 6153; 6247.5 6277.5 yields 1.08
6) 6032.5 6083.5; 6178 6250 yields 1.30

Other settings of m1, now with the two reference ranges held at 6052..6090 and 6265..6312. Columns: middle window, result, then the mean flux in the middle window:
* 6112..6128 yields -1.5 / 14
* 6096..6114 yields -1.2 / 13.4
